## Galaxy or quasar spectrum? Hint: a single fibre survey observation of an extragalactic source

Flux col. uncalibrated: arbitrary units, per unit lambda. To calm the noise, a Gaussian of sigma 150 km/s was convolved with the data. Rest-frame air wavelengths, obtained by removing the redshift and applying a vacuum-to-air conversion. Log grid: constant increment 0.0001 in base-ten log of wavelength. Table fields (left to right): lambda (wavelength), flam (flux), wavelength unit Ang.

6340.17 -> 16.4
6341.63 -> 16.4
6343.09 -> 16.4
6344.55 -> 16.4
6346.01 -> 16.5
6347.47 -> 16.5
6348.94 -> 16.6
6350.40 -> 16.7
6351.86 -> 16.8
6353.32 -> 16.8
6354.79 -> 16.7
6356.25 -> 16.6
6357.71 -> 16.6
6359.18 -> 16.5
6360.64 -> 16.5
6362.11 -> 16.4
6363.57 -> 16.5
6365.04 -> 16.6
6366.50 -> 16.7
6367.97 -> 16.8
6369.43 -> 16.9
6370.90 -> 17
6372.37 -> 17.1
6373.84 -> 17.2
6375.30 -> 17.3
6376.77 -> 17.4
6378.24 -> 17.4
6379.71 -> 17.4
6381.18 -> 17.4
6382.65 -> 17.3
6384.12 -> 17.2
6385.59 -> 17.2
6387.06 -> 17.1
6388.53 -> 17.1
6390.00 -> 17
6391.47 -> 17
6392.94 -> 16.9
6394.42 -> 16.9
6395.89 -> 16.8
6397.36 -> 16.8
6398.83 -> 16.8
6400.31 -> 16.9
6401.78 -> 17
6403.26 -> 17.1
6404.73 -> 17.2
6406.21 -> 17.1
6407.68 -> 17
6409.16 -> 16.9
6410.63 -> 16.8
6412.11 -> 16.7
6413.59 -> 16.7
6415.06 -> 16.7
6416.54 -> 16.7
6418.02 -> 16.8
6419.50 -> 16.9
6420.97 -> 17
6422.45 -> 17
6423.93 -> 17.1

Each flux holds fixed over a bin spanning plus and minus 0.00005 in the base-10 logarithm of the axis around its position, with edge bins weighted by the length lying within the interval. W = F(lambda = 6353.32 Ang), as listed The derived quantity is 16.8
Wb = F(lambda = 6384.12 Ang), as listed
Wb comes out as 17.2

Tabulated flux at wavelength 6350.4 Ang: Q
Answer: 16.7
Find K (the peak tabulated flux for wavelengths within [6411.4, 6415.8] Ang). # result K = 16.7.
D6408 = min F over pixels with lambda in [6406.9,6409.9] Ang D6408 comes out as 16.9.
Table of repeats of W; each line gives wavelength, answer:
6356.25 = 16.6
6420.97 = 17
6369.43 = 16.9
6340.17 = 16.4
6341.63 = 16.4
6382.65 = 17.3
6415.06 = 16.7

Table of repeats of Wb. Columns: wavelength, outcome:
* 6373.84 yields 17.2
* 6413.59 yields 16.7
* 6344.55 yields 16.4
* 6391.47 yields 17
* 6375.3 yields 17.3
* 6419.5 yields 16.9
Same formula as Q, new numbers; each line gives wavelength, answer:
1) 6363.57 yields 16.5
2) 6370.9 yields 17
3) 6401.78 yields 17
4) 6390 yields 17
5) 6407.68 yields 17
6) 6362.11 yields 16.4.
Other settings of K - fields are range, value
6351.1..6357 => 16.8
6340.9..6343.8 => 16.4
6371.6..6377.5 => 17.4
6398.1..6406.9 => 17.2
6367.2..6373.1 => 17.1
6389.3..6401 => 17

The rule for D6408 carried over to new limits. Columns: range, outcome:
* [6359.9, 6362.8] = 16.4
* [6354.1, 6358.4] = 16.6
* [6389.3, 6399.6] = 16.8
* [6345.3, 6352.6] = 16.5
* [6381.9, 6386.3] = 17.2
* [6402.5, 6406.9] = 17.1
